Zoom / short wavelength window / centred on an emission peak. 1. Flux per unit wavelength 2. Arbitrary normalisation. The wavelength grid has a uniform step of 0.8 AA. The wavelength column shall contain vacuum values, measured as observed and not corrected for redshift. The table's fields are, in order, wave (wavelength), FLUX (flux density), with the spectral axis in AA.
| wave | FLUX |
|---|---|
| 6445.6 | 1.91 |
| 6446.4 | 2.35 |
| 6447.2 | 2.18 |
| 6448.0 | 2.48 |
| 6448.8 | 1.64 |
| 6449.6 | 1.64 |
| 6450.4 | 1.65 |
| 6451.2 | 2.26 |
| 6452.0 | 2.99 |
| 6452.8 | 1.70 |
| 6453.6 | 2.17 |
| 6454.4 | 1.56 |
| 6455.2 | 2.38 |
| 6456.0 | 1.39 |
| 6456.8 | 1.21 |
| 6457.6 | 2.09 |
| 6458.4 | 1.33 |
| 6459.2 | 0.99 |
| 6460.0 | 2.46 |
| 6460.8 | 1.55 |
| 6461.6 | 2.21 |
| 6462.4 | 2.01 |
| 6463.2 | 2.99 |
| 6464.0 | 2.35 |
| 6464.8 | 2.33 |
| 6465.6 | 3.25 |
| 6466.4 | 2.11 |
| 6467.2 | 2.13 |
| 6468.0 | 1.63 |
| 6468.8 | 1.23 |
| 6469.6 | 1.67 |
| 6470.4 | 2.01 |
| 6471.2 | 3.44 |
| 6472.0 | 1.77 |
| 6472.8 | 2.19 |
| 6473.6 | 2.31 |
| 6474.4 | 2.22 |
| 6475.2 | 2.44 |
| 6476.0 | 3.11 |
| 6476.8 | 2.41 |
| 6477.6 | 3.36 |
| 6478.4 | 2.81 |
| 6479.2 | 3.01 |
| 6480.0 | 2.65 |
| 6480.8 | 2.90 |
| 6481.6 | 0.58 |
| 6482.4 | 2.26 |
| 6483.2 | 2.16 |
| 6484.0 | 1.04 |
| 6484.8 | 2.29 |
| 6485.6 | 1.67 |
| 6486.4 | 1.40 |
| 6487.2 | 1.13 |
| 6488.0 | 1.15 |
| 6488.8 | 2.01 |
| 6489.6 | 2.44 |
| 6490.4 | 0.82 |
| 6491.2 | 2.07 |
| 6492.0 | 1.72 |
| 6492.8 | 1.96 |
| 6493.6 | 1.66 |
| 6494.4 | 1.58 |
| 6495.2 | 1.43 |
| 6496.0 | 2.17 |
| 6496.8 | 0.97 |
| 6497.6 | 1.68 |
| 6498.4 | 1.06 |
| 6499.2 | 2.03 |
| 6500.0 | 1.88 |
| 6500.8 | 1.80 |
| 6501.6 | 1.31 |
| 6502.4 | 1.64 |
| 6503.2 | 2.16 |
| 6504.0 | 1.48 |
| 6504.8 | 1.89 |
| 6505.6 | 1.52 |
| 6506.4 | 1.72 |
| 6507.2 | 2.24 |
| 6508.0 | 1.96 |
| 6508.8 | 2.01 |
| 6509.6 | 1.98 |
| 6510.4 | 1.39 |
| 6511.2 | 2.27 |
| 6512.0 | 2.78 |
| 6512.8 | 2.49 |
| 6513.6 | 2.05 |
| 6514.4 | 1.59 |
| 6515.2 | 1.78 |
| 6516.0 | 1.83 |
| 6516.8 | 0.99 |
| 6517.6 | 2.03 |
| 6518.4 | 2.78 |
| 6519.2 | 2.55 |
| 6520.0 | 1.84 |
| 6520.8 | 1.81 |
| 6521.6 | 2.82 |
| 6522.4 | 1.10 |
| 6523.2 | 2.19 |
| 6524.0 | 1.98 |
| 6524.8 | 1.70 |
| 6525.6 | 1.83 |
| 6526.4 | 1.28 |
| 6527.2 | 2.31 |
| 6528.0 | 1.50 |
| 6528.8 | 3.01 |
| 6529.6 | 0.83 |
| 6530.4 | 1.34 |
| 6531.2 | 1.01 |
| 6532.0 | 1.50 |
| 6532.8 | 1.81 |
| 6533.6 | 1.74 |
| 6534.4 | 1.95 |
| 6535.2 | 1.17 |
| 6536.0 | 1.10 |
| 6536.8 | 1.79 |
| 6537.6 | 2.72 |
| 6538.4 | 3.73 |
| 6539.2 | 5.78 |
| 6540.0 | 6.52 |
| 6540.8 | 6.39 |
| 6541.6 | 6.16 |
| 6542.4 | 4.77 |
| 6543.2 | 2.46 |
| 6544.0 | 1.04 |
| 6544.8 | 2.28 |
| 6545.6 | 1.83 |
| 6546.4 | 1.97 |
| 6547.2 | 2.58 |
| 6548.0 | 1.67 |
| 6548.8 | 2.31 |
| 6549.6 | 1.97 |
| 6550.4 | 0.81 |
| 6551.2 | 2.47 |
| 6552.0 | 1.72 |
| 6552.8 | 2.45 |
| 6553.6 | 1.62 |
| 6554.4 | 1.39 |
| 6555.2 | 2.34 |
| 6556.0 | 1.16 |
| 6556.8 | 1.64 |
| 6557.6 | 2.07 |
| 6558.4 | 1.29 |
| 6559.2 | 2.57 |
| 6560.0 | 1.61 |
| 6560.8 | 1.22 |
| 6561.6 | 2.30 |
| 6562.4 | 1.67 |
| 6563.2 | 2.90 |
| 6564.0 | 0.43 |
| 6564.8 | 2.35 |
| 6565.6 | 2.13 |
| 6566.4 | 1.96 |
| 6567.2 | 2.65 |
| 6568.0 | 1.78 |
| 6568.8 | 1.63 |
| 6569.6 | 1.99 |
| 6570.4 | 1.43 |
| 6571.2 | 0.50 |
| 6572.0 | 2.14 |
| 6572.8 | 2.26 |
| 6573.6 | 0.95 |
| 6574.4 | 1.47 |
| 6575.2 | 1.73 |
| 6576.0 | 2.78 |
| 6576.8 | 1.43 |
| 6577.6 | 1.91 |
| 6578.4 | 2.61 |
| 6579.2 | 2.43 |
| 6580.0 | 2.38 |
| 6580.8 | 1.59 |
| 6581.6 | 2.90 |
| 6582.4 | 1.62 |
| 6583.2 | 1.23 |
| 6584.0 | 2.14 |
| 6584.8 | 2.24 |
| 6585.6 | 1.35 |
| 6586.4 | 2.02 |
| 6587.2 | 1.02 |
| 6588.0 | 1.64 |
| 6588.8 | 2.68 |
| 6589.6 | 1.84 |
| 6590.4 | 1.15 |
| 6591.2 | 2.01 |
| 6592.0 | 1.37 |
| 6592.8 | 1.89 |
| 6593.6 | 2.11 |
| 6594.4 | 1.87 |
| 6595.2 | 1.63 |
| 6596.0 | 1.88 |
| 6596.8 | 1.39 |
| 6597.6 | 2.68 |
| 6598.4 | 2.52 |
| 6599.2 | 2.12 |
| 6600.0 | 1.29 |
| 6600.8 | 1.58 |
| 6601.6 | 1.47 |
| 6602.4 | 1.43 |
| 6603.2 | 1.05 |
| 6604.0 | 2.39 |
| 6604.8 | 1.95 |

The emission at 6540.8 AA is [O III] 5007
